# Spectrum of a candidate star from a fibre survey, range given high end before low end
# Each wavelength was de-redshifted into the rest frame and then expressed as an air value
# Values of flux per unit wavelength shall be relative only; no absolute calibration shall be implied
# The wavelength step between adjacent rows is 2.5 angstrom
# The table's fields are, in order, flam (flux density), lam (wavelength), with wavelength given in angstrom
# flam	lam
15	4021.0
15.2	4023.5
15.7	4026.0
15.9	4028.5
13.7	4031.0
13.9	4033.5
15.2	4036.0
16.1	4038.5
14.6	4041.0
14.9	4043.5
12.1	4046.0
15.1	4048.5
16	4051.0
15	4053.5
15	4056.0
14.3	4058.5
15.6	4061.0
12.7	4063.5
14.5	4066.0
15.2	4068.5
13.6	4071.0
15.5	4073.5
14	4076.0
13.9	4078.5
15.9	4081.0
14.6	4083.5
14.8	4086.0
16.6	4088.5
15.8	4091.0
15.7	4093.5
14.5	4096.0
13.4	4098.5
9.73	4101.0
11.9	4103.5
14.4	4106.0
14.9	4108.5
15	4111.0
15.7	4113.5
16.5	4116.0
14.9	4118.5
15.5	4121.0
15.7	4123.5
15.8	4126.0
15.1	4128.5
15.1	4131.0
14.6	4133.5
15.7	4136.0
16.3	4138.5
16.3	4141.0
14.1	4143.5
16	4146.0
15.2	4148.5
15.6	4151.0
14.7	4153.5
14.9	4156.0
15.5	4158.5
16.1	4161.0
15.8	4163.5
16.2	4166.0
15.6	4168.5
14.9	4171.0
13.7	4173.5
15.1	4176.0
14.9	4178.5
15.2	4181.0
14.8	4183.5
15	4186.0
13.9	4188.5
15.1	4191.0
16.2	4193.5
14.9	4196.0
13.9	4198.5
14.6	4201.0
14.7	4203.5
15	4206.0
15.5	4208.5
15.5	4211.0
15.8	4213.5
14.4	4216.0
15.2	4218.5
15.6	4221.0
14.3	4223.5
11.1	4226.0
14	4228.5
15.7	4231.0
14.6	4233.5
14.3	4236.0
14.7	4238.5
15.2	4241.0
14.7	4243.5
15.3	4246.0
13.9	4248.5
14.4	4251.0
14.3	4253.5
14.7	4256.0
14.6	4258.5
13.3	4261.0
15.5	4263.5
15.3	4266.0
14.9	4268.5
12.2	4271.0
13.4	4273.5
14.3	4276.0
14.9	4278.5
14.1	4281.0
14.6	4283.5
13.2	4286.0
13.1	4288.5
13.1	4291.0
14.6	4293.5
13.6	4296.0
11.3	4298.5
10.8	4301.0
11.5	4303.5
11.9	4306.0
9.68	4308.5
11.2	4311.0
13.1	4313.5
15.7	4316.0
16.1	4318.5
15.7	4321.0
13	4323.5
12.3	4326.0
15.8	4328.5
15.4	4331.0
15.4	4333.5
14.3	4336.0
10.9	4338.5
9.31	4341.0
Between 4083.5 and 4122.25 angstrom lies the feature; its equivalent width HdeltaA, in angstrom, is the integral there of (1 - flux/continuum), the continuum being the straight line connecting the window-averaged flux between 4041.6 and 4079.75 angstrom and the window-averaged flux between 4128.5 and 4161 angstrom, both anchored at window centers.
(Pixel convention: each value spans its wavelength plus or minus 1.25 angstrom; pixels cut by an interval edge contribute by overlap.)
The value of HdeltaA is 0.8 angstrom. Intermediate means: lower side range 14.5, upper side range 15.4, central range 14.6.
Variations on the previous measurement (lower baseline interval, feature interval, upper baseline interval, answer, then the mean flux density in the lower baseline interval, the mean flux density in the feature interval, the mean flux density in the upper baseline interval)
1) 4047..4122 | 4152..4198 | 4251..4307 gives -3.1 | 14.7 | 15.1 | 13.6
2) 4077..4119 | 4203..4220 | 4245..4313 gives -1.6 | 14.6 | 15.2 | 13.5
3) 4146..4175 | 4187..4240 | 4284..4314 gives -2.1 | 15.3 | 14.7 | 12.3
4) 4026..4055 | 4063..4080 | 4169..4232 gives 0.6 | 14.8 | 14.3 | 14.8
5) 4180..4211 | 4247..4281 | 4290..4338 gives -0.7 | 14.9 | 14.3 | 13.4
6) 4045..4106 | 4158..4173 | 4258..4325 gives -1.7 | 14.4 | 15.6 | 13.5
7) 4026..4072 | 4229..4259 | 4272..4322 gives -2.5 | 14.7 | 14.7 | 13.3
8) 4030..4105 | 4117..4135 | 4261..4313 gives -1.5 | 14.5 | 15.3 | 13.2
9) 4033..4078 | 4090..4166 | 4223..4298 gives -3.0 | 14.6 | 15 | 14.2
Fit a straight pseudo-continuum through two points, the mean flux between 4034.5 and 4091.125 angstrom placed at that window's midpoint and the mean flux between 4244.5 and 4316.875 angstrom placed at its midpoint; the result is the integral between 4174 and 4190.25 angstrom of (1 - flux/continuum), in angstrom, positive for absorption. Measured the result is -0.8 angstrom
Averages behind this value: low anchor 14.8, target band 14.8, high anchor 13.5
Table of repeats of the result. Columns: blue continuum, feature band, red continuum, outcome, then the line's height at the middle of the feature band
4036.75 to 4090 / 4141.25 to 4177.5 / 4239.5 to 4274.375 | -1.7 angstrom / 14.6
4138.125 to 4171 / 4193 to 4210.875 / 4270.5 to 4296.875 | -0.1 angstrom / 14.9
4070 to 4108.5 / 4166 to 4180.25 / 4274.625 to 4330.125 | -1.1 angstrom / 13.9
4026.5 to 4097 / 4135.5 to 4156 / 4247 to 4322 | -1.5 angstrom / 14.4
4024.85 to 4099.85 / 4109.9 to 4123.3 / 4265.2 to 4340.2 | -1.0 angstrom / 14.5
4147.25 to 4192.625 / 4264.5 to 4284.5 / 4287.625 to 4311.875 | -2.5 angstrom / 12.7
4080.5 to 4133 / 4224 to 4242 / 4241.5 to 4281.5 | 0.3 angstrom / 14.5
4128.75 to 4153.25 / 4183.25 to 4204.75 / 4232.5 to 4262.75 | 0.2 angstrom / 15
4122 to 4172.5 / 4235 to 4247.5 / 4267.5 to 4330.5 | -0.6 angstrom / 14.2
